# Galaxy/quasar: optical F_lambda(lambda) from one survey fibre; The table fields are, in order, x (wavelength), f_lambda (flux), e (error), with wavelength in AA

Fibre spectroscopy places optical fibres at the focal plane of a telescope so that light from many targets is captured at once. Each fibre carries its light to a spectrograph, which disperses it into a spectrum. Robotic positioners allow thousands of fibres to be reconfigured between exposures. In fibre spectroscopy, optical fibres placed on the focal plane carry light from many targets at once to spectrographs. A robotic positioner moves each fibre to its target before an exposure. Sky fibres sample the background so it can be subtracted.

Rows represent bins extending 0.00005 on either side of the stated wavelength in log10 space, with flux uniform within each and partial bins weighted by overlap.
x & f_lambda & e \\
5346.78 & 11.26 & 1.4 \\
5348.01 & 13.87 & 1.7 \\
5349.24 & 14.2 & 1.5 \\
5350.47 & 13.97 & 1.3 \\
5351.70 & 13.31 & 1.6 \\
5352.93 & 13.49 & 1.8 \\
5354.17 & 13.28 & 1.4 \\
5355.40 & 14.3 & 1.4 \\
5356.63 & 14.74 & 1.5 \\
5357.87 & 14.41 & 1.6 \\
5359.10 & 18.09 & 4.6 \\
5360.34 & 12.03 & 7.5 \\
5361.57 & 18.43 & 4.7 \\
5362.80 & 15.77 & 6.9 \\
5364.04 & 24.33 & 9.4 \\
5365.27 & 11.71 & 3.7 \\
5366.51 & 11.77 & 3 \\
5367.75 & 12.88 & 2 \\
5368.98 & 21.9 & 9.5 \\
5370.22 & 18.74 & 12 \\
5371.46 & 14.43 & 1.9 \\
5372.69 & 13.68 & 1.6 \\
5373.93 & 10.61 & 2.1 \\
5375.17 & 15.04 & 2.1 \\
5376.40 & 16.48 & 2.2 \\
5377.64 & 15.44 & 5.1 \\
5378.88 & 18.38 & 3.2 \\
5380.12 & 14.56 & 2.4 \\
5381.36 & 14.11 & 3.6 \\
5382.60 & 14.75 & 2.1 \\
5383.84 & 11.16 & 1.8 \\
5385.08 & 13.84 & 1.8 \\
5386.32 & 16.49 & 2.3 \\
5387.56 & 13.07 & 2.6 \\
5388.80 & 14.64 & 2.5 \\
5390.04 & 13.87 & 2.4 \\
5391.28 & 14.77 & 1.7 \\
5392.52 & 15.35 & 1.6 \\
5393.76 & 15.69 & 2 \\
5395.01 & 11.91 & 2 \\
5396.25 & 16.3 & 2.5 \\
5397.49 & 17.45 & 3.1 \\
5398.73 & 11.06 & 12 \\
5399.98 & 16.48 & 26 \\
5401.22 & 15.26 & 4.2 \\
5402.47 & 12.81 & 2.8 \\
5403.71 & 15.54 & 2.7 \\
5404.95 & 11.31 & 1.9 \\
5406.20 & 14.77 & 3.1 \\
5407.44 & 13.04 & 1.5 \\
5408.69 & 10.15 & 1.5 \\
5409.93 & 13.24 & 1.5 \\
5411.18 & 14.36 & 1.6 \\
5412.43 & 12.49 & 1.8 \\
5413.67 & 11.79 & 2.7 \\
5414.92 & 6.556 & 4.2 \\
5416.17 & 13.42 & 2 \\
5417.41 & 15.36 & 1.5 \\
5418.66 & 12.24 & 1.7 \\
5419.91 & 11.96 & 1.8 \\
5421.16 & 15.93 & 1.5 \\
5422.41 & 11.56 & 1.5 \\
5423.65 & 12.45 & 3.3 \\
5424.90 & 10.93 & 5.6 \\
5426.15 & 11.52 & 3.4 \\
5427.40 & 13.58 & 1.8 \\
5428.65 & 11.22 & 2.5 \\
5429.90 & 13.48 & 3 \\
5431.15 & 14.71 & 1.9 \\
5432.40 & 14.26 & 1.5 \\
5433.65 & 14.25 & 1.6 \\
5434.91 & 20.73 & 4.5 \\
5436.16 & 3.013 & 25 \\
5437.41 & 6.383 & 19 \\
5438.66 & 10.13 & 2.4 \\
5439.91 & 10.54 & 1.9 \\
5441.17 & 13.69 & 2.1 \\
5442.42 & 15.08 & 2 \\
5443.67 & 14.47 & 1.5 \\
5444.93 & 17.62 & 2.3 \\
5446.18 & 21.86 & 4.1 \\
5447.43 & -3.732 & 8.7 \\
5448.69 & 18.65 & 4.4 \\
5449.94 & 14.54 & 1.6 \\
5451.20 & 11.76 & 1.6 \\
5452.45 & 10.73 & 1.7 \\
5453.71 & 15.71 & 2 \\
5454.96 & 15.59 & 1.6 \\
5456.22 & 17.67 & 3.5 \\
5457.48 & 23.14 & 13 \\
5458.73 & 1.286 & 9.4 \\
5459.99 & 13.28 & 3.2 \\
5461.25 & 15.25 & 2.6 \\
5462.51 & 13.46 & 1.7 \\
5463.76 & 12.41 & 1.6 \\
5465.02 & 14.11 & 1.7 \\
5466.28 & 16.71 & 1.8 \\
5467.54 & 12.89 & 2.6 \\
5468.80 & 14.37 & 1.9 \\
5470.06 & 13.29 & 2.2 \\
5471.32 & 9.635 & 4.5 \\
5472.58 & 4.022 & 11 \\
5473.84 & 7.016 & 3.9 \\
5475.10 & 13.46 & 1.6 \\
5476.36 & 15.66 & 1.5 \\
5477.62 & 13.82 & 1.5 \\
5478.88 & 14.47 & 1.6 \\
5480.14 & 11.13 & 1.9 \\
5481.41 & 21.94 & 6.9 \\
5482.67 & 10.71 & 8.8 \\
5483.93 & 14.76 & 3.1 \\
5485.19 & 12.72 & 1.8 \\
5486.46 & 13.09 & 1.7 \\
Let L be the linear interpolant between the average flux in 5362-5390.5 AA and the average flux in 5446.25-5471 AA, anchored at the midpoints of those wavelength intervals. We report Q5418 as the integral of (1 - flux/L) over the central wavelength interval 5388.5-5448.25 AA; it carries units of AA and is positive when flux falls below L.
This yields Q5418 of 5.1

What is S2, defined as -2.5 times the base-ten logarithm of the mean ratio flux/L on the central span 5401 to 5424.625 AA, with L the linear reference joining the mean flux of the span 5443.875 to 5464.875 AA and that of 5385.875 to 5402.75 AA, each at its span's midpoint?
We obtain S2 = 0.128 mag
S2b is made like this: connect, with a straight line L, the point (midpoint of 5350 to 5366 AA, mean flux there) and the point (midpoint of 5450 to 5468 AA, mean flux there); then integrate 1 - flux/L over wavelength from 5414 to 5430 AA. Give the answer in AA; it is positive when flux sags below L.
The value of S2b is 2.3 AA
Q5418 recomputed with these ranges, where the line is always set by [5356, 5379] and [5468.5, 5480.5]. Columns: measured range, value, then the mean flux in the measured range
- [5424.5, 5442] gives 1.48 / 12.1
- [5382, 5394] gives 0.46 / 14.3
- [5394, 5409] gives 0.45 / 14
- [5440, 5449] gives -0.57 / 13.6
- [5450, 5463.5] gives -1.62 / 13.8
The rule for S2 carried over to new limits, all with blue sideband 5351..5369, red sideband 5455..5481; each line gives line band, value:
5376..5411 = 0.011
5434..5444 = 0.156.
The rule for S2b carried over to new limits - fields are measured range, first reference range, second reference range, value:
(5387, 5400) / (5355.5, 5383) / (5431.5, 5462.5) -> 0.25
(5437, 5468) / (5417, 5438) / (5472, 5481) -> -3.33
